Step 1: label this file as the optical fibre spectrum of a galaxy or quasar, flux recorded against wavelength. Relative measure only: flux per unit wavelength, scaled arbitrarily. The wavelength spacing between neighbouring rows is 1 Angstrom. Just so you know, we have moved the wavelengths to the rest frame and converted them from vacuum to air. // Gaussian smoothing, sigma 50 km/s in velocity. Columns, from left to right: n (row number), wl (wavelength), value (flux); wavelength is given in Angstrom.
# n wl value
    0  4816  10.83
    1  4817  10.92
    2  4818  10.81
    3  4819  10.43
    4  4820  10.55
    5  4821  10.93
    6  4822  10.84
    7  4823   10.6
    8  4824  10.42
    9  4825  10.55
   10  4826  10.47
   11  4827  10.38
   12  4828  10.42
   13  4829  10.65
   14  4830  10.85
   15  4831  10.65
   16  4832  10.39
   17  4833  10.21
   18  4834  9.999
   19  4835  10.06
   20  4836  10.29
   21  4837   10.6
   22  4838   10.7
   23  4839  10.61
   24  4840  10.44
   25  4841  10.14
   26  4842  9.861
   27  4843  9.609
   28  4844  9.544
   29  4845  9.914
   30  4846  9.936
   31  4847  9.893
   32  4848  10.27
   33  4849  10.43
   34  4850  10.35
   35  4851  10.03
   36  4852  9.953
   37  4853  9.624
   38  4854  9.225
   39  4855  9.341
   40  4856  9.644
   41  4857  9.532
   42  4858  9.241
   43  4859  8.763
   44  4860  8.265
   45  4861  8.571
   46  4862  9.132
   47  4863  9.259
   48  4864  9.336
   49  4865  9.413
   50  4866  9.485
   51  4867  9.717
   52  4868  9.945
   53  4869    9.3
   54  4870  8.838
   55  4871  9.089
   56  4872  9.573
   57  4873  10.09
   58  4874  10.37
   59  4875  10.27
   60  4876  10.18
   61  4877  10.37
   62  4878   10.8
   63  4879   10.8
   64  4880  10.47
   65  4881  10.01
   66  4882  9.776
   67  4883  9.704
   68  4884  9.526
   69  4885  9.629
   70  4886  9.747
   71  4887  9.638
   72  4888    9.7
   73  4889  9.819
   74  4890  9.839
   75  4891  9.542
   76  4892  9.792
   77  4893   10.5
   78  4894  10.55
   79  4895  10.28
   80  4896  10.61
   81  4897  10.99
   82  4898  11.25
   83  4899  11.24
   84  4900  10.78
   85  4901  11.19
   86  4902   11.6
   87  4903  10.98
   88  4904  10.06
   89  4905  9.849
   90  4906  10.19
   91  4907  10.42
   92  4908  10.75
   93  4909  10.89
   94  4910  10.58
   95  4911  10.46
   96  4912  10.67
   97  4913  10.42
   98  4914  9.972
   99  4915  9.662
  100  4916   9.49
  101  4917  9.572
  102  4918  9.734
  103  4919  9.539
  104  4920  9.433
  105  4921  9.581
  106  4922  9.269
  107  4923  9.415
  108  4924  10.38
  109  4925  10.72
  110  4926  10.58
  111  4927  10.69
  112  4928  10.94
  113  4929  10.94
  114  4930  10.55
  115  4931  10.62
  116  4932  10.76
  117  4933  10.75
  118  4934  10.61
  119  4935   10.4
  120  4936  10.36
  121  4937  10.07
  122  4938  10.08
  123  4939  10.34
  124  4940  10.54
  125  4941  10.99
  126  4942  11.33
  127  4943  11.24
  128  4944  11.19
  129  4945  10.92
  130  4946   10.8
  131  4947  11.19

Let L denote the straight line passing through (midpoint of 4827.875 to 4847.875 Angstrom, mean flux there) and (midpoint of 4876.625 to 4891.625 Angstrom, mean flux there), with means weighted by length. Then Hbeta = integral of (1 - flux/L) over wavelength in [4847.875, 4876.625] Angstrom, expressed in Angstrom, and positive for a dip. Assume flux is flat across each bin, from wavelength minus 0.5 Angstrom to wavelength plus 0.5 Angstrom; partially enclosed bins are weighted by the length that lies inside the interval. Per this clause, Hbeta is 1.52 Angstrom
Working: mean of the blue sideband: 10.2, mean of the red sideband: 9.95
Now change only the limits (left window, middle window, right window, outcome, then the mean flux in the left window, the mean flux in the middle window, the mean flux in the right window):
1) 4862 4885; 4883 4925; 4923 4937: 0.1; 9.81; 10.2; 10.6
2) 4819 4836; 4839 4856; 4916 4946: 0.9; 10.5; 9.92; 10.4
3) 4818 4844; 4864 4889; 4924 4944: 1.6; 10.4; 9.84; 10.7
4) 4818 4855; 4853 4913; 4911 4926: 0.3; 10.3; 9.99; 9.89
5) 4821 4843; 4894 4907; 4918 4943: -0.4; 10.4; 10.7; 10.4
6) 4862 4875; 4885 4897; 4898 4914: 0.2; 9.55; 10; 10.7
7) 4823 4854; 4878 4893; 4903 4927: 0.4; 10.2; 9.91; 10.1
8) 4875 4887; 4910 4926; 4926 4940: 0.7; 10.1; 9.93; 10.5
